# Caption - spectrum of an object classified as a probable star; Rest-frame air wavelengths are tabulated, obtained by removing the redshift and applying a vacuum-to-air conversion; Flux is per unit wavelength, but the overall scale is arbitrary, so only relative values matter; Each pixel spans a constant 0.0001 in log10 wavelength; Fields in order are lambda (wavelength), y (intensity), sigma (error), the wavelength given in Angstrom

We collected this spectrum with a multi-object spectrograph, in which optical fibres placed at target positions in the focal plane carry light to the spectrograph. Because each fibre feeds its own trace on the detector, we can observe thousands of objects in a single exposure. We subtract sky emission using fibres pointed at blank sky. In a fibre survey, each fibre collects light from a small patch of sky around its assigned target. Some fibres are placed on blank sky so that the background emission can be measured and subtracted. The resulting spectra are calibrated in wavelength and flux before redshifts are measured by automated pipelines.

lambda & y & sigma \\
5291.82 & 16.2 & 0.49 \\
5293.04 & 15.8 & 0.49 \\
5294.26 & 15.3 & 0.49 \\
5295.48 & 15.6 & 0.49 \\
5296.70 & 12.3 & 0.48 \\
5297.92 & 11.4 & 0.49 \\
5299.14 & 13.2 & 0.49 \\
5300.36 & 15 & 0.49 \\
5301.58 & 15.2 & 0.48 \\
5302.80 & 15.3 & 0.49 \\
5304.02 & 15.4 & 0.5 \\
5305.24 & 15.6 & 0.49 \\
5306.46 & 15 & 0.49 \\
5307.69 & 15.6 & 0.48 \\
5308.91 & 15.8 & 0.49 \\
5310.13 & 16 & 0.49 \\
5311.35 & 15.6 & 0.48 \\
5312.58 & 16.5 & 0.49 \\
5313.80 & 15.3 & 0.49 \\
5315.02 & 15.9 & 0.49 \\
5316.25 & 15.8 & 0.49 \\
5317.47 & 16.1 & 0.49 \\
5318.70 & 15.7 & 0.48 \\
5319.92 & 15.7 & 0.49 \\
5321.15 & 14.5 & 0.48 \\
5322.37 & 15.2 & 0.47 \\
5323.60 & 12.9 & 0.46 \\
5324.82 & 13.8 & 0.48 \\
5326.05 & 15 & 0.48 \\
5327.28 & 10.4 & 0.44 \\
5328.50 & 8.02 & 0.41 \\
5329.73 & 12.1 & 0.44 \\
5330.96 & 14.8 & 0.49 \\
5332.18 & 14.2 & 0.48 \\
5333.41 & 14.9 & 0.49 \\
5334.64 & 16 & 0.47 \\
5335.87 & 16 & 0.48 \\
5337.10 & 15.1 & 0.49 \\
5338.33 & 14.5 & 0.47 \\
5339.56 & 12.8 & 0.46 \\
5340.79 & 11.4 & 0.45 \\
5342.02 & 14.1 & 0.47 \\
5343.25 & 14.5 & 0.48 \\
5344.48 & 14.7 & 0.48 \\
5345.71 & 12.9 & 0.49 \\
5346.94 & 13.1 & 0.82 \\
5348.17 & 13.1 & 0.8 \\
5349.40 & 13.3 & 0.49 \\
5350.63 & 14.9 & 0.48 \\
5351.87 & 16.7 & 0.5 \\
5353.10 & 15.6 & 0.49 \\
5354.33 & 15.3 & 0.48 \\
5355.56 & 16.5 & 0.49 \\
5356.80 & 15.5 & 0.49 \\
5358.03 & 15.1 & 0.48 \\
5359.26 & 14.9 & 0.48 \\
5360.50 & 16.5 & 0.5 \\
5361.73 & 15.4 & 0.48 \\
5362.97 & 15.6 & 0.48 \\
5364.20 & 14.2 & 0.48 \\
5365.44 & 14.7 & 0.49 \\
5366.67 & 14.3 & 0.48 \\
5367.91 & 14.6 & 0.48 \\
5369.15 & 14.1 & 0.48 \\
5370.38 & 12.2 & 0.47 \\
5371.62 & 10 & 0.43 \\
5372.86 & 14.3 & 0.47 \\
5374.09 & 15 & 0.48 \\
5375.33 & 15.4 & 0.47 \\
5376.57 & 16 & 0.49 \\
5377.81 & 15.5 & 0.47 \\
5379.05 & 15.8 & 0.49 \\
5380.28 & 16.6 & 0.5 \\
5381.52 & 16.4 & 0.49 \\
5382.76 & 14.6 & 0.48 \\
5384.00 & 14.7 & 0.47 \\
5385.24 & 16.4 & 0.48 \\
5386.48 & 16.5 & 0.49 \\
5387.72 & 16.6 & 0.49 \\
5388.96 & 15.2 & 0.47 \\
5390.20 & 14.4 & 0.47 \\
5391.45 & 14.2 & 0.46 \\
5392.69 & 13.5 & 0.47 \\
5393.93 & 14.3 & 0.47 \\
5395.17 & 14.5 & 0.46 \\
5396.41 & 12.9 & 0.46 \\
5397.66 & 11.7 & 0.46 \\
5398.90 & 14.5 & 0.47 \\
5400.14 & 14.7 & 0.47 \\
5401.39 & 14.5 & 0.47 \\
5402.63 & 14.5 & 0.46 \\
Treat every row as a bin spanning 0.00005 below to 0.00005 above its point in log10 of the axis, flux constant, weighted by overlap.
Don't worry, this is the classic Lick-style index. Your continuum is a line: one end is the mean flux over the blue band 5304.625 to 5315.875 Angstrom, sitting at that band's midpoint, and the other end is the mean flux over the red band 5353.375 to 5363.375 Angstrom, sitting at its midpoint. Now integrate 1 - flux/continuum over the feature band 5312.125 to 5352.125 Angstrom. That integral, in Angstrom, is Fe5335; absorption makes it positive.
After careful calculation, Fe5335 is 3.7 Angstrom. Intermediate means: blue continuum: 15.7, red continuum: 15.6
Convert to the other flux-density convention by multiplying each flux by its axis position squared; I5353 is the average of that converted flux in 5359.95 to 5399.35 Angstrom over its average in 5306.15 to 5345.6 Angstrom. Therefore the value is 1.04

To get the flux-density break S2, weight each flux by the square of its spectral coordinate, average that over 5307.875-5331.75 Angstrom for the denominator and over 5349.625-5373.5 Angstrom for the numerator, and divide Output 1.03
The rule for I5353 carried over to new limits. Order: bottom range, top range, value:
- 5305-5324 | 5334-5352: 0.92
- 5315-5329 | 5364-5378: 1.03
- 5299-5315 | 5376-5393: 1.03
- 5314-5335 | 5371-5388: 1.10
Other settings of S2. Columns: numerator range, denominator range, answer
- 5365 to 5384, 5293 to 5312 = 1.01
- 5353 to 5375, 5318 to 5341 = 1.07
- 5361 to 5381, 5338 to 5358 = 1.03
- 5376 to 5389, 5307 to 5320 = 1.03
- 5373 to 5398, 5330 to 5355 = 1.06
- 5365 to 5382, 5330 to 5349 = 1.05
